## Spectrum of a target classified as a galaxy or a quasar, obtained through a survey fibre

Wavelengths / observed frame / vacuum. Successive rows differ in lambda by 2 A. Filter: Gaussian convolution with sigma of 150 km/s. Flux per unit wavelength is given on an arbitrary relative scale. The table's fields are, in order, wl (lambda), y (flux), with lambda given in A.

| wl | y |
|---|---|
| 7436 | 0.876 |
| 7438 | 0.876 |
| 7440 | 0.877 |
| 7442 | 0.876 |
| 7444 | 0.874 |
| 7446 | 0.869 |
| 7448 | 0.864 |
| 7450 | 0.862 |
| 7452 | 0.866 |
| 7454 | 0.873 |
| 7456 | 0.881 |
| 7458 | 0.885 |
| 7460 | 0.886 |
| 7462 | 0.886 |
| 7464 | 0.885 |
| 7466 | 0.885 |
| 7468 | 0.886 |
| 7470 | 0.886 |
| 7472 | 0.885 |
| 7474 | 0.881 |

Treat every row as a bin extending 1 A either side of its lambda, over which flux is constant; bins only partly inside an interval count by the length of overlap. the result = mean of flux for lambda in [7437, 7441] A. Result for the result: 0.877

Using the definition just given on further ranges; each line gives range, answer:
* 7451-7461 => 0.878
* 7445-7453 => 0.865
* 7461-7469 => 0.886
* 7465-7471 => 0.886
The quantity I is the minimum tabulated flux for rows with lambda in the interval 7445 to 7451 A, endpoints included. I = 0.862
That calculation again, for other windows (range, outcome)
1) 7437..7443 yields 0.876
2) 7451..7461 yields 0.866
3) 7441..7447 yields 0.869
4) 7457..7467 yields 0.885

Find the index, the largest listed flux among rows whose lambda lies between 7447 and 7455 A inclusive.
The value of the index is 0.873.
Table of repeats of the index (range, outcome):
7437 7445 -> 0.877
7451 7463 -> 0.886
